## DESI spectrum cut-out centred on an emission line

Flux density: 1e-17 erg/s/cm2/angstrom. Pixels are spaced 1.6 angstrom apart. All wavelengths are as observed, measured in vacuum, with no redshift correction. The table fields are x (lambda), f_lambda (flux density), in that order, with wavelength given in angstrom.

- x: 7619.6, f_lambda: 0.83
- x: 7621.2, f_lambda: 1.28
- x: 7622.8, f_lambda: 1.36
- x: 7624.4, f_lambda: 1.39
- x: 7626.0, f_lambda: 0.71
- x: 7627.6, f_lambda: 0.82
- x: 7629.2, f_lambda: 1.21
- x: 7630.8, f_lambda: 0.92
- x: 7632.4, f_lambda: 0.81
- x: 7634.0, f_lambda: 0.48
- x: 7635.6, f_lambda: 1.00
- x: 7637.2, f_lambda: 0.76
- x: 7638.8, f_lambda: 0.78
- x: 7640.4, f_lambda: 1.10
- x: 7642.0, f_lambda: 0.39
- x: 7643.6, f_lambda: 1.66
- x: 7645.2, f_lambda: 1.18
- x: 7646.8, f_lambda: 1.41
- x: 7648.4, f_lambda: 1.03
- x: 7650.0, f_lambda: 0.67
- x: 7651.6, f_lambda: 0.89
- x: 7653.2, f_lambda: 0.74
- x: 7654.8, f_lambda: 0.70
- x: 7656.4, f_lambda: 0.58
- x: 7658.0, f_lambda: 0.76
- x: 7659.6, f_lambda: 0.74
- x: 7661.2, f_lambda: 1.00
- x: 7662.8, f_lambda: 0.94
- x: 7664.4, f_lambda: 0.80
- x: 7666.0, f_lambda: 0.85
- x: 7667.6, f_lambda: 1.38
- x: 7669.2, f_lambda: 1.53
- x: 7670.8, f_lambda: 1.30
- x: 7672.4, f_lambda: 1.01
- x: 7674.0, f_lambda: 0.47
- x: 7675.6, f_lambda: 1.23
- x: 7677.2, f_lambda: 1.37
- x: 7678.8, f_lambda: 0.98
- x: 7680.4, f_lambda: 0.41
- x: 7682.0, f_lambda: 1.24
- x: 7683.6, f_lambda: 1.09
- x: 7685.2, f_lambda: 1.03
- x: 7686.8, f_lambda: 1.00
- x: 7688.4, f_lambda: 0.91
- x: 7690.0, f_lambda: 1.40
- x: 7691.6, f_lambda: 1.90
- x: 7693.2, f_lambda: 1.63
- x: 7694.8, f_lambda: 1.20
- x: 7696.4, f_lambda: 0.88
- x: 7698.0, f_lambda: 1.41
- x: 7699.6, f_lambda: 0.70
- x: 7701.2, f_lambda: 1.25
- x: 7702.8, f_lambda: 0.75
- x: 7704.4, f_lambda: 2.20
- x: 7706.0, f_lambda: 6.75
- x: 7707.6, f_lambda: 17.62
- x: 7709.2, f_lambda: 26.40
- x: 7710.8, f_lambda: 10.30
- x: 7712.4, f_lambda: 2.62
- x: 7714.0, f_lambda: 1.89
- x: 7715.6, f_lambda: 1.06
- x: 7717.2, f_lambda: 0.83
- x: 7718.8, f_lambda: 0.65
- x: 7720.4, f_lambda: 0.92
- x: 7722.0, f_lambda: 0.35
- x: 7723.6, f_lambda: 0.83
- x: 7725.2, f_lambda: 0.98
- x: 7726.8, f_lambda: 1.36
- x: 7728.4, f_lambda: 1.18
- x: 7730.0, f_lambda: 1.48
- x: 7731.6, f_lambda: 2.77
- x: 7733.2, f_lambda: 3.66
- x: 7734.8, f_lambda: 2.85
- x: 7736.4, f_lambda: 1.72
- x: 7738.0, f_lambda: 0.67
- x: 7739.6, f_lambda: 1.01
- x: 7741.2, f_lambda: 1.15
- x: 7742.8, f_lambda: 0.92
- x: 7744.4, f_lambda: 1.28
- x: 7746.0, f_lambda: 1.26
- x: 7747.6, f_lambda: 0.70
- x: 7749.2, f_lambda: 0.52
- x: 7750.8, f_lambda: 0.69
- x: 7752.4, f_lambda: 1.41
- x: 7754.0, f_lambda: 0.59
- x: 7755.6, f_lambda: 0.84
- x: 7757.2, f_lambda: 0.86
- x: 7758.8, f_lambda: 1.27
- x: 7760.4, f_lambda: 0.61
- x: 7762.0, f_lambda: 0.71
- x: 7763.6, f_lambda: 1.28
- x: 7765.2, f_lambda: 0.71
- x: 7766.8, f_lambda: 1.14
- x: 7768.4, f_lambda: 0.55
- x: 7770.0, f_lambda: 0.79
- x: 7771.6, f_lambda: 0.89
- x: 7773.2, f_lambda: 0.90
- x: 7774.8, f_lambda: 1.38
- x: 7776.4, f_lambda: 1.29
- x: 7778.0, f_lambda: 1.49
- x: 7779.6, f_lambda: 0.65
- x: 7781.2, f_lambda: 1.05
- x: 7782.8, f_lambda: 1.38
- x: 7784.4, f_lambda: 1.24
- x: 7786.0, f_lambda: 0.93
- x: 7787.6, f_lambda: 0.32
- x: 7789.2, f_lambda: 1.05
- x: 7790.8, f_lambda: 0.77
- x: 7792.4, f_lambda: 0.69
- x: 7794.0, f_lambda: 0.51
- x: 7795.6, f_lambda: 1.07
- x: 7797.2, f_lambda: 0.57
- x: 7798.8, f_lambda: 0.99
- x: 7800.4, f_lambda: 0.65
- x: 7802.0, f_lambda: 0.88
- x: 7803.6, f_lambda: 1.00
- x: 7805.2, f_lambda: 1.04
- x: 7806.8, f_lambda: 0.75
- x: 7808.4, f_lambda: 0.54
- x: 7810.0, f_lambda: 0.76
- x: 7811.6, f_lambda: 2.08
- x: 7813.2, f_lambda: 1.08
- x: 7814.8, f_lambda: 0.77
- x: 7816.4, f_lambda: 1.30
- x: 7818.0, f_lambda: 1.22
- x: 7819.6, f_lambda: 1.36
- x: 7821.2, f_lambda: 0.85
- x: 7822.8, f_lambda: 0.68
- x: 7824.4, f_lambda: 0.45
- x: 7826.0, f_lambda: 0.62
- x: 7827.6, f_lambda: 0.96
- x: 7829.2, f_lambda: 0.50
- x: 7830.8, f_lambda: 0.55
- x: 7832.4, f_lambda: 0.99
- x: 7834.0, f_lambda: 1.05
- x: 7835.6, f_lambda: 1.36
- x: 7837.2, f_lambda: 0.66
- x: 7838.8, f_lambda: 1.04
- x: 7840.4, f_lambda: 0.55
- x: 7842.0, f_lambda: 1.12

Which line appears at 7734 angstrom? [N II]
